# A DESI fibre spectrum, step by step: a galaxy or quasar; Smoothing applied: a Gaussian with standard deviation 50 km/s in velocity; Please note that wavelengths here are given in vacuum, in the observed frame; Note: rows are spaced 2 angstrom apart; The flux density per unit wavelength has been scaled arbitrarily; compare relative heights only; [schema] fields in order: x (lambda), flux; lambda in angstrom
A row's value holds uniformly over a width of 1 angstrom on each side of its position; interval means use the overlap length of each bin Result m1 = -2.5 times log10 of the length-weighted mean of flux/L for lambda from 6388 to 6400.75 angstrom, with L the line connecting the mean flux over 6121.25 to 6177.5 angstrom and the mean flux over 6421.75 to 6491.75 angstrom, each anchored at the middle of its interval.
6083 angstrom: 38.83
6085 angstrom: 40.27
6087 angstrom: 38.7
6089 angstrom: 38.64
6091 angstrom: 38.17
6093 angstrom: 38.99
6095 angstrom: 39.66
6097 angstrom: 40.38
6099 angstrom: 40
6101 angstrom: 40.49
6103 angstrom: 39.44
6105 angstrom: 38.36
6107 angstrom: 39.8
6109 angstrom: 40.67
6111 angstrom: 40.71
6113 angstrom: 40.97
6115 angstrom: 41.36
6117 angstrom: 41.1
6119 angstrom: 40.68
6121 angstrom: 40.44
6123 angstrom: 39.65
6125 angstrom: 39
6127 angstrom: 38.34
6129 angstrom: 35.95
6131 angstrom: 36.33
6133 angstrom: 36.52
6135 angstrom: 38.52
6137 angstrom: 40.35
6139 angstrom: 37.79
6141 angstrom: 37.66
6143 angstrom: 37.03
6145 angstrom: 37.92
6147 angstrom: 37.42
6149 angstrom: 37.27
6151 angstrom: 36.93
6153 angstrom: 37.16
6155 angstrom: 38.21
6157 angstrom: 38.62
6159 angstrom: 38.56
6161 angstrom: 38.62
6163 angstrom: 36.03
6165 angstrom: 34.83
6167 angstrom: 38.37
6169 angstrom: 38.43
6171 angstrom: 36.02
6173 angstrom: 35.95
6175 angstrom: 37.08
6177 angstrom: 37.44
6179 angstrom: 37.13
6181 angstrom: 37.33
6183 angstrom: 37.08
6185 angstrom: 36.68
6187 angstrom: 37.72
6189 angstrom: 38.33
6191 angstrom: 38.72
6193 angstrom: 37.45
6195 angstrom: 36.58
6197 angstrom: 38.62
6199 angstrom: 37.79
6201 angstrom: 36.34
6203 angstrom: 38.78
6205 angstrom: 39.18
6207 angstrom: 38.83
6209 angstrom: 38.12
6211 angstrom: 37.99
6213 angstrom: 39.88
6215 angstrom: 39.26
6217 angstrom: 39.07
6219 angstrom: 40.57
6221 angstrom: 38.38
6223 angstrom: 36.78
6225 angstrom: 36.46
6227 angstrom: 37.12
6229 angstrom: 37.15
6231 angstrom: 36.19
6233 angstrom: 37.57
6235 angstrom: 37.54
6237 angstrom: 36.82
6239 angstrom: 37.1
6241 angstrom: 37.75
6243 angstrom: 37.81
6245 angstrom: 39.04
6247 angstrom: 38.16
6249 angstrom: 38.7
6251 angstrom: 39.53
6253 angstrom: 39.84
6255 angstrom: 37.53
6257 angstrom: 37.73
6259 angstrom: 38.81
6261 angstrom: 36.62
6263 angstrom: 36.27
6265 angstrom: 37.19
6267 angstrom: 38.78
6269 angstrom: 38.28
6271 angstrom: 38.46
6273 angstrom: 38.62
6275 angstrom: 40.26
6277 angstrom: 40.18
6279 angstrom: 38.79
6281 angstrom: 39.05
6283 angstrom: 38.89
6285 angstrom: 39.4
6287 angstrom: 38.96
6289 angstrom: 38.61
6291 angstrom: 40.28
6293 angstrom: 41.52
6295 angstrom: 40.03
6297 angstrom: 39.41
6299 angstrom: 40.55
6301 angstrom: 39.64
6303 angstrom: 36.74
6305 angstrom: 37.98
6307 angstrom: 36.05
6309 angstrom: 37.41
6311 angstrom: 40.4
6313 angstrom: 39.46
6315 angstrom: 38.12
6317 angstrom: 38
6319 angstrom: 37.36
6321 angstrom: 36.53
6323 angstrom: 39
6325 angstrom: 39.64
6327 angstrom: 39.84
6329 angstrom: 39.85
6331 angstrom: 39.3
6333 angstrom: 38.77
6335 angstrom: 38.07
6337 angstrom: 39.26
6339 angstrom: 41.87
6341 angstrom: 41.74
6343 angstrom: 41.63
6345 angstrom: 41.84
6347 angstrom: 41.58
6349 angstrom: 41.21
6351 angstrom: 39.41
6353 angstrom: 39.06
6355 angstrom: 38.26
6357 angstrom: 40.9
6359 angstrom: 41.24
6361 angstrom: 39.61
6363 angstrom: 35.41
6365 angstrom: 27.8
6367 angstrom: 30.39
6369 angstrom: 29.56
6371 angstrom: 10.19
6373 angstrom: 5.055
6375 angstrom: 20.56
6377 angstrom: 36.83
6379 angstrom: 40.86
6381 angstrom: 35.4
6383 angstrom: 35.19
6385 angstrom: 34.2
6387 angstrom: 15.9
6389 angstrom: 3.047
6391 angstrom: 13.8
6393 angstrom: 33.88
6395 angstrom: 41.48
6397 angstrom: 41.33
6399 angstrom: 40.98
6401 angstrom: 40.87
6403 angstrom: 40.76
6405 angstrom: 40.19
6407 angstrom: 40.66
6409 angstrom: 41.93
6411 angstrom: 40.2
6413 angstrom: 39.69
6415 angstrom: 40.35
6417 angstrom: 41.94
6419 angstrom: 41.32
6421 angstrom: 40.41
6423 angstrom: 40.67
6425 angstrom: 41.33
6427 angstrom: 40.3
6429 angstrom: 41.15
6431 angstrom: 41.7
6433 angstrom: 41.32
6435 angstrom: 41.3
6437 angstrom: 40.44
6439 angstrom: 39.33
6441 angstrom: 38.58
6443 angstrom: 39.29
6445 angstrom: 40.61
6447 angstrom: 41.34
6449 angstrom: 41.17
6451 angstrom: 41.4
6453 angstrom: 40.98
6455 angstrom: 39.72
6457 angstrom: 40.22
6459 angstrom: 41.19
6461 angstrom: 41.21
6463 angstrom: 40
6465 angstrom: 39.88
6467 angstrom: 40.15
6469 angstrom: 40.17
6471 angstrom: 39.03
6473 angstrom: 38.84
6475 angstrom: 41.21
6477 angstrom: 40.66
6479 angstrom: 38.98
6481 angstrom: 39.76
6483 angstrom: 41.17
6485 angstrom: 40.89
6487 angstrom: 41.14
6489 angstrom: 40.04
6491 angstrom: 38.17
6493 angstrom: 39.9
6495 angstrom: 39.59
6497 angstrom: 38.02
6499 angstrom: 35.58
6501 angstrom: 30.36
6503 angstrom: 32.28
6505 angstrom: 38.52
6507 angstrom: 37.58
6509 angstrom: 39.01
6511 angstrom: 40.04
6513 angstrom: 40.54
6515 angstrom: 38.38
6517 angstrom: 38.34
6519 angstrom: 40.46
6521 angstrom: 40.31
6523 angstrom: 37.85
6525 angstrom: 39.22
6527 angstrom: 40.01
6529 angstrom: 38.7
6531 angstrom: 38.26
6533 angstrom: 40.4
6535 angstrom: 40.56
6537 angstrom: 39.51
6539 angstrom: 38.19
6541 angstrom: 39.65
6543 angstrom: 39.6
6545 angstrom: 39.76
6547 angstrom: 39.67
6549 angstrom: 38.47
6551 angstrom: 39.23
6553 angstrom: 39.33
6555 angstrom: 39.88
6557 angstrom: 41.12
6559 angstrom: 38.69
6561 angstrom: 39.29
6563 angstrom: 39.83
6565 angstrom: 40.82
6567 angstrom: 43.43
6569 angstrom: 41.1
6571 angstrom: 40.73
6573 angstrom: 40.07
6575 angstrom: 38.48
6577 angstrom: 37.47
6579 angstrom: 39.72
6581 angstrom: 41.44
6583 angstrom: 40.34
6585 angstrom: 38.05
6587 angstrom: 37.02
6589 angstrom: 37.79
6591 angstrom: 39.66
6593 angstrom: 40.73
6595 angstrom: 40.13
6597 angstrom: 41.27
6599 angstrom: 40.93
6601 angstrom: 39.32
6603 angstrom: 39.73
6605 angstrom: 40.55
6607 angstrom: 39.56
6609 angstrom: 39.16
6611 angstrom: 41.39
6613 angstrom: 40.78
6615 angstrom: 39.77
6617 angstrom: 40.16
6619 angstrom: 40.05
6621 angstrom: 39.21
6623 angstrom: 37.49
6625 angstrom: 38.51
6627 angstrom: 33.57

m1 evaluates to 0.316 mag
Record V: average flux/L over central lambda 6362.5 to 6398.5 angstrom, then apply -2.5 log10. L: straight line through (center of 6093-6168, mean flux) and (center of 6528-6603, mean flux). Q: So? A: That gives 0.39 mag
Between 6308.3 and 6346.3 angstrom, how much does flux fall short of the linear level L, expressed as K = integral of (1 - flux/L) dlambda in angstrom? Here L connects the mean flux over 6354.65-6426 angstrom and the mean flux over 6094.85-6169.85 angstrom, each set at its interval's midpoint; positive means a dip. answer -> -4.7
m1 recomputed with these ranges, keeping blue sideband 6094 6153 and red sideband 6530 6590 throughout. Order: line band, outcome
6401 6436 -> -0.041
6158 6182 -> 0.054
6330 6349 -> -0.033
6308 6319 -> 0.019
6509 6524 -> 0.004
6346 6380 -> 0.196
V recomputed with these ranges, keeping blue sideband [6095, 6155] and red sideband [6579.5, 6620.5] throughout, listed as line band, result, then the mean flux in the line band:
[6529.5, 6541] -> 0.01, 39.4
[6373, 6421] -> 0.15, 34.3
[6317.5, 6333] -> 0.02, 38.8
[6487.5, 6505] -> 0.08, 37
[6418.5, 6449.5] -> -0.03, 40.6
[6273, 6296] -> -0.01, 39.6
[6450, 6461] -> -0.03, 40.7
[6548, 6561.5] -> 0.01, 39.4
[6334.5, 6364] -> -0.02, 40.1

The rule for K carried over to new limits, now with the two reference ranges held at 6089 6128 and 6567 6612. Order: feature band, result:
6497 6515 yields 1.3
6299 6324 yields 1.1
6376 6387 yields 1.4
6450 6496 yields -0.4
